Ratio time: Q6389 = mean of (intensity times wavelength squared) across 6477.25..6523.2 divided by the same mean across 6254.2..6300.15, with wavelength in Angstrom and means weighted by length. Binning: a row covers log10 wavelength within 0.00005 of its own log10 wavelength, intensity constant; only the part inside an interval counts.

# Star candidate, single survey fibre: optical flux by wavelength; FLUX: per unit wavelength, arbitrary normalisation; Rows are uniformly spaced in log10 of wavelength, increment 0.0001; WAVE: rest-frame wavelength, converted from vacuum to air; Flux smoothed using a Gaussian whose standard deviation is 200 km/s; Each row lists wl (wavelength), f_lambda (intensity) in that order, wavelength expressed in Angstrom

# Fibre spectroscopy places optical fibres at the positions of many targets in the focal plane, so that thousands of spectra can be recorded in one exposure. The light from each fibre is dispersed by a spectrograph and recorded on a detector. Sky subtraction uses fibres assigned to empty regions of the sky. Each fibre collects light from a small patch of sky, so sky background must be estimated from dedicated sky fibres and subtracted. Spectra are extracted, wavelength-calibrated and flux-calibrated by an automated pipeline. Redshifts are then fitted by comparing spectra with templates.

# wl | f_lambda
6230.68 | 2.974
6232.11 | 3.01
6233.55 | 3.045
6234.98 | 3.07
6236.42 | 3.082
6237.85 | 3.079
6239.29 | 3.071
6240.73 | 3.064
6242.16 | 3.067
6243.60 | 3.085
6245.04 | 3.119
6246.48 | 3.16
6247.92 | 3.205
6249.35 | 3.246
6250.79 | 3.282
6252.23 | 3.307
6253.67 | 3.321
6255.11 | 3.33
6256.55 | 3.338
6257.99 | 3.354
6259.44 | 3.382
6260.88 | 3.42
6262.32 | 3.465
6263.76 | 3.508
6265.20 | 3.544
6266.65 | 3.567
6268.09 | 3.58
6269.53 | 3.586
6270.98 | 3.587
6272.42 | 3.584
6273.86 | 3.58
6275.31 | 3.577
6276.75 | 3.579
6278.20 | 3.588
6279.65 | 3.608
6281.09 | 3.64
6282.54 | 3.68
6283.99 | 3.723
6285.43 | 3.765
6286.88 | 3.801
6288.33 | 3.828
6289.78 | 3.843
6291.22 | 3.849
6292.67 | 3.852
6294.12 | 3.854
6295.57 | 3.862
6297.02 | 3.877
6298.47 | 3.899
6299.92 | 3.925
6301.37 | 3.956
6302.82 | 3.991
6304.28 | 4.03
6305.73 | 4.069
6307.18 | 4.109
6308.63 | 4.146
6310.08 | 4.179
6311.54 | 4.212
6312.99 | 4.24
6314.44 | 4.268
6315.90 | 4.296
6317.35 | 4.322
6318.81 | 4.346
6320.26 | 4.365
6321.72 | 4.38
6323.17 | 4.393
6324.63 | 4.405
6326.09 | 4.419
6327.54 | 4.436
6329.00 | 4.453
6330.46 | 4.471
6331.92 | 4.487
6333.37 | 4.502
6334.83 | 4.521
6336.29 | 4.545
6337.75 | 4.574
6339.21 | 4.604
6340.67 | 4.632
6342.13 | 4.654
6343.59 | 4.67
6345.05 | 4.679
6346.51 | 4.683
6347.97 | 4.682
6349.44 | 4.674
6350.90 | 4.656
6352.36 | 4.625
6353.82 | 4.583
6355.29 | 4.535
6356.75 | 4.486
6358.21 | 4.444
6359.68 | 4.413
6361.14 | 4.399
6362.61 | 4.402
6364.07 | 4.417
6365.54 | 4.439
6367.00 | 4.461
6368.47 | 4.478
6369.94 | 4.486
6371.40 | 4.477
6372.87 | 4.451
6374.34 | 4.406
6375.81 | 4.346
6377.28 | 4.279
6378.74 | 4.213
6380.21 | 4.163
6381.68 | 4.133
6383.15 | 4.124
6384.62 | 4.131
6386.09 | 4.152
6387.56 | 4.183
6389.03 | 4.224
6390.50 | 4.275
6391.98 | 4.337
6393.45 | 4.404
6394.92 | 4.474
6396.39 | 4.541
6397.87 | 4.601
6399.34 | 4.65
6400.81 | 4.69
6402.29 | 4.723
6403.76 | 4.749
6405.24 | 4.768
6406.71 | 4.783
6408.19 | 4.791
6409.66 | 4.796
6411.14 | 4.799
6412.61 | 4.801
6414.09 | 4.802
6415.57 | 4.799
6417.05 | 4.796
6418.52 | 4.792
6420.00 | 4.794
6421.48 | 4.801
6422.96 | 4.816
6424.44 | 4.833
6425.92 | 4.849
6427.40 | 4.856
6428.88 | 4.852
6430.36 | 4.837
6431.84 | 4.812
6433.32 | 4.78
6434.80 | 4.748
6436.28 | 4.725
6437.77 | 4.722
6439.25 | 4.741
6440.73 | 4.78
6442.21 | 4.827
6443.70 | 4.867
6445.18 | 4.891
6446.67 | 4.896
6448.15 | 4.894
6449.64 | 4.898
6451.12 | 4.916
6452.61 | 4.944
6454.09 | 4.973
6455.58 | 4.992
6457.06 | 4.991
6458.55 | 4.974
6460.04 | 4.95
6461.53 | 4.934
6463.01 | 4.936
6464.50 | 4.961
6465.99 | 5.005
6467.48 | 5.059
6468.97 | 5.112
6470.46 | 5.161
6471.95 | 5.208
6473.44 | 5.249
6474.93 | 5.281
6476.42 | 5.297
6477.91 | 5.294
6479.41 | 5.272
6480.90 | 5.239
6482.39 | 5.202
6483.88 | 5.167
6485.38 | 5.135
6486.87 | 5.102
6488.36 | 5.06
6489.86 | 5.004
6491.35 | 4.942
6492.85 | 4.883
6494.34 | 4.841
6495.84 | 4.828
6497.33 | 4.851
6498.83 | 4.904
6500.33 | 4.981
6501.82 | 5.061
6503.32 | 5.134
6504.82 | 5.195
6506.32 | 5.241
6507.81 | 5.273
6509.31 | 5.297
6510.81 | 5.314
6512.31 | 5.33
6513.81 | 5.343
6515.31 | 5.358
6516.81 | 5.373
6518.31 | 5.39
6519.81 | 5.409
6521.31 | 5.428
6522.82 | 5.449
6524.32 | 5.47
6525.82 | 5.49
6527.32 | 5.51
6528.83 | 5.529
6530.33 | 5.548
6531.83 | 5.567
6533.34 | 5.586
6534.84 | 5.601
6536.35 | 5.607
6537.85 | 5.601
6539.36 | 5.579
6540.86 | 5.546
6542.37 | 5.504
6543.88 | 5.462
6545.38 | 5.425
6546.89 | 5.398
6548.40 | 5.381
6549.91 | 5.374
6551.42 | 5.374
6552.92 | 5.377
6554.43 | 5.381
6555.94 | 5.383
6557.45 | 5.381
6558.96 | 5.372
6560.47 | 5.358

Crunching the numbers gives 1.5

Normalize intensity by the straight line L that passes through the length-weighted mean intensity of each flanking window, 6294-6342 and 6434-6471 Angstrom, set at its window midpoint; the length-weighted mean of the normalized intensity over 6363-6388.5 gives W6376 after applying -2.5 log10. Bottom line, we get 0.057 mag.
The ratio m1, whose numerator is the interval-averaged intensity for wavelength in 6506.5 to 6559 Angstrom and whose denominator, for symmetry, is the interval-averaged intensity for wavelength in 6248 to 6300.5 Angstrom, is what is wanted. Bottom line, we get 1.5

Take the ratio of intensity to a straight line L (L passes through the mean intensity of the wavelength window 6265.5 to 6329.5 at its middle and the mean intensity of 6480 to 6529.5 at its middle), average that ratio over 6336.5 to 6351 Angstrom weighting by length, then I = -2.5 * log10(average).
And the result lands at -0.10 mag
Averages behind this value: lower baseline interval 3.96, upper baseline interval 5.2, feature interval 4.65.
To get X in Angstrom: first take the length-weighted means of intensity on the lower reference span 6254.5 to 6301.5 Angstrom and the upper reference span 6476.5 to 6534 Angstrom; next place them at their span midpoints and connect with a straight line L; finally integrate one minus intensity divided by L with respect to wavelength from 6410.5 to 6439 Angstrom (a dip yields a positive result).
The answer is -0.8 Angstrom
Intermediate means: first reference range 3.65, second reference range 5.24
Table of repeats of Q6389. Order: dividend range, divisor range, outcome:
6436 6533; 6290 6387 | 1.24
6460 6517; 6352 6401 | 1.21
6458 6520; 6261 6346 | 1.34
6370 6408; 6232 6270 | 1.41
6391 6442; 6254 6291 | 1.38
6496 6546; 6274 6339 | 1.40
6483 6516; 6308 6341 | 1.23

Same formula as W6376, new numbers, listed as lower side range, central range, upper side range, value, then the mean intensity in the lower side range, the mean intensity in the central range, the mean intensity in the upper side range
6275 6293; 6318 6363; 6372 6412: -0.105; 3.72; 4.52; 4.45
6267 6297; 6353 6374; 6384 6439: -0.038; 3.7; 4.46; 4.66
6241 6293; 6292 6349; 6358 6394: -0.107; 3.49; 4.31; 4.33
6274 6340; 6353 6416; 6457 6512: 0.013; 4.1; 4.48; 5.09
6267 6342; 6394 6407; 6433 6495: -0.007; 4.06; 4.66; 5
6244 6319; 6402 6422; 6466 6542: -0.038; 3.71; 4.79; 5.27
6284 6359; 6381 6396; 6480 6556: 0.094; 4.29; 4.25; 5.3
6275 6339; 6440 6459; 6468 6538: 0.006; 4.1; 4.91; 5.25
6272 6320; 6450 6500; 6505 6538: 0.015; 3.92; 5.05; 5.44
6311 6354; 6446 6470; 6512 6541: 0.036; 4.49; 4.97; 5.49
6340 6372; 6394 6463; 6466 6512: 0.011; 4.54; 4.81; 5.12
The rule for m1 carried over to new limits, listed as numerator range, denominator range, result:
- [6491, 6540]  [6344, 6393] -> 1.20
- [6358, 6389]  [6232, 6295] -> 1.26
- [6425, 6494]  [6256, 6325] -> 1.29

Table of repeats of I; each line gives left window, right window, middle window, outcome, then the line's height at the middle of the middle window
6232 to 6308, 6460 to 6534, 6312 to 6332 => -0.12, 3.92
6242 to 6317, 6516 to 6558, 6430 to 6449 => 0.00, 4.79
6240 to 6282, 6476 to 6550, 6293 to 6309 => -0.07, 3.7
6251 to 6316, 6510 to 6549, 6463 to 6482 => -0.02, 5.07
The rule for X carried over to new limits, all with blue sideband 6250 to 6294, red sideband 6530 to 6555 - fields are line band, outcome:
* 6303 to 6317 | -1.19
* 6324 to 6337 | -1.58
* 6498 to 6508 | 0.21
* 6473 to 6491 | -0.45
